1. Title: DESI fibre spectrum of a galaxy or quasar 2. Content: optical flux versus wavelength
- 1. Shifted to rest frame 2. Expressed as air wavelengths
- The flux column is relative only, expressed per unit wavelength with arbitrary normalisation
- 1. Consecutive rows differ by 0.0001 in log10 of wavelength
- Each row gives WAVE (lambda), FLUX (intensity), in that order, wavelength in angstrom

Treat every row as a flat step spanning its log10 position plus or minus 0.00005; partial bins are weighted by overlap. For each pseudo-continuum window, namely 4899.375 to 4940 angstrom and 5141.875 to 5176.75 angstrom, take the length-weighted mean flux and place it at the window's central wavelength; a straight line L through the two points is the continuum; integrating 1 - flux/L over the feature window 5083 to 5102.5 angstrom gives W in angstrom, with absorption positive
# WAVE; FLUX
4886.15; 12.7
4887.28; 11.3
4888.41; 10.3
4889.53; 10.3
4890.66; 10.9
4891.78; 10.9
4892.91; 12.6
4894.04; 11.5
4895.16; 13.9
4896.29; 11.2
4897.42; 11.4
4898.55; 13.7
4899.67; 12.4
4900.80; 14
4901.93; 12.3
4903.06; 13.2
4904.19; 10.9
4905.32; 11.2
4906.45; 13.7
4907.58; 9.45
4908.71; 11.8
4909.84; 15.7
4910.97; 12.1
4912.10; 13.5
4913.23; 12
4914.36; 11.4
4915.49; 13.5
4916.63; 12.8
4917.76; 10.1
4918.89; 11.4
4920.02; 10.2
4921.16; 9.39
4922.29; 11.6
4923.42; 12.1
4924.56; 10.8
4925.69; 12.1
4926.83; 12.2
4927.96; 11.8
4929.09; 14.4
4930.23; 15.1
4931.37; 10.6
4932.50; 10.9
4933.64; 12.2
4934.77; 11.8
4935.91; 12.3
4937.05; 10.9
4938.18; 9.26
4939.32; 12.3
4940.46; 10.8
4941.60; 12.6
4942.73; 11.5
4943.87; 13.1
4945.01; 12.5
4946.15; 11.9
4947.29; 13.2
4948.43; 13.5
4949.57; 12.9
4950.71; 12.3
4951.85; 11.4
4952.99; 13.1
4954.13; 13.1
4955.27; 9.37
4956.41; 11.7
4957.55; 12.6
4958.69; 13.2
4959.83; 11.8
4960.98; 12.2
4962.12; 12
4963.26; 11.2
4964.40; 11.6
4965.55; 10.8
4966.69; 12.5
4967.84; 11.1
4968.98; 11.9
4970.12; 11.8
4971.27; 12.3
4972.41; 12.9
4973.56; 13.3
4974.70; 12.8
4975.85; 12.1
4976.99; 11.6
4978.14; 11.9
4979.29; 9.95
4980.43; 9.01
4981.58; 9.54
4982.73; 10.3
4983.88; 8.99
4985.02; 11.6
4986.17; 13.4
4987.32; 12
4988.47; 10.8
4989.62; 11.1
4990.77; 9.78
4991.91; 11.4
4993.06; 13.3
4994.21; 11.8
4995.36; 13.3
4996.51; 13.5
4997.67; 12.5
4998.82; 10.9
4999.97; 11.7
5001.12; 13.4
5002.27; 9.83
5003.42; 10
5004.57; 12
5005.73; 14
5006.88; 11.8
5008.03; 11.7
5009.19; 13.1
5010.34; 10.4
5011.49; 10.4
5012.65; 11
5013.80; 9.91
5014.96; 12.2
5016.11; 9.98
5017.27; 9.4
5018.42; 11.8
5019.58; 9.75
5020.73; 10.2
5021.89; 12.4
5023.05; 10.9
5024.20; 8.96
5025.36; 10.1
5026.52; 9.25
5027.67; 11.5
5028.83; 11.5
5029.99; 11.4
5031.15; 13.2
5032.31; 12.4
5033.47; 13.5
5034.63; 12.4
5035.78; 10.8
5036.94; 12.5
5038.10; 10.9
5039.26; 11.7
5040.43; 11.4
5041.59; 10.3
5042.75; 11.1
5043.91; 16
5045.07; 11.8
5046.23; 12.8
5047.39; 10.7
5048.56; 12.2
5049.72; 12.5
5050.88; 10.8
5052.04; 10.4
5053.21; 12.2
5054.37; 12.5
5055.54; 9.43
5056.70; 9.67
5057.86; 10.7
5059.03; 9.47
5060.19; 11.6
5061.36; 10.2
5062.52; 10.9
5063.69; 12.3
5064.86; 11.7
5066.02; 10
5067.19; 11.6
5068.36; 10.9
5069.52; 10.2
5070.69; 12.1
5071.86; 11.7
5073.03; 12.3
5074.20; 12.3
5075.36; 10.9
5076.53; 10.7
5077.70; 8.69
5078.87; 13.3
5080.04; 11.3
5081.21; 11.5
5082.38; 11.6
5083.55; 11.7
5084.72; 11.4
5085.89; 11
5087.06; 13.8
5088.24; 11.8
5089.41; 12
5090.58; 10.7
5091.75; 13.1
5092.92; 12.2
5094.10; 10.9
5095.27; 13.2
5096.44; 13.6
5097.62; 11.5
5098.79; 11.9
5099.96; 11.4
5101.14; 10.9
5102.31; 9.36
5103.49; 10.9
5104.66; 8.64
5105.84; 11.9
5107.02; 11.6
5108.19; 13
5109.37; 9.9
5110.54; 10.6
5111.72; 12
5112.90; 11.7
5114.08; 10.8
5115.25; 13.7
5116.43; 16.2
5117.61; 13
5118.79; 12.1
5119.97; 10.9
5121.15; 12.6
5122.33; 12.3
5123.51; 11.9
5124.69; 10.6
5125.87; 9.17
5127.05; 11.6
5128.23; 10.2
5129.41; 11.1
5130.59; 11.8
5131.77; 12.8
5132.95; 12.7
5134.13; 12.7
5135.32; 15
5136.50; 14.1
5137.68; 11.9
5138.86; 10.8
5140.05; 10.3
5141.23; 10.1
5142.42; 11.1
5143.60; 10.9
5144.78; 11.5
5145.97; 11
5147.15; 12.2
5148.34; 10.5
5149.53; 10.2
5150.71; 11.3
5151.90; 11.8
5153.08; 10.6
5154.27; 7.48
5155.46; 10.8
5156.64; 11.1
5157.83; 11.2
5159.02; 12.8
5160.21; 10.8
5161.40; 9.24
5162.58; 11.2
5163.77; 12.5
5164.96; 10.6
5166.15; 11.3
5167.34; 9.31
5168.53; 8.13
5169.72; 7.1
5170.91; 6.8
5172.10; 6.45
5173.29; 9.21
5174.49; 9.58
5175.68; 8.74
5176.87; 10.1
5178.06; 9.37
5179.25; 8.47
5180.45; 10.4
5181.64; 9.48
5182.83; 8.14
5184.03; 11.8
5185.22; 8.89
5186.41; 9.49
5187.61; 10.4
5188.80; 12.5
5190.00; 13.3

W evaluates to -2.12 angstrom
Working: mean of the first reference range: 12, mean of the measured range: 11.8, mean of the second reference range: 10.2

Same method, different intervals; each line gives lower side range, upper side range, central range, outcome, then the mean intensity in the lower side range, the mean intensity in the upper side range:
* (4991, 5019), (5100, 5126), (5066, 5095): 0.07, 11.6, 11.6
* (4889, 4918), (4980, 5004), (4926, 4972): -1.10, 12.2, 11.4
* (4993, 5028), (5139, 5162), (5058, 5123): -3.48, 11.3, 10.8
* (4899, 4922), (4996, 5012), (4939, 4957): -0.38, 12.1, 11.8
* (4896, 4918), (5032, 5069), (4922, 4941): 0.58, 12.4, 11.5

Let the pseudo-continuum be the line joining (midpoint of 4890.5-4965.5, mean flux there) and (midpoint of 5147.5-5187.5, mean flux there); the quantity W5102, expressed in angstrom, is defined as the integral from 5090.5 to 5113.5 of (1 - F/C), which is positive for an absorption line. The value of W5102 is -2.2 angstrom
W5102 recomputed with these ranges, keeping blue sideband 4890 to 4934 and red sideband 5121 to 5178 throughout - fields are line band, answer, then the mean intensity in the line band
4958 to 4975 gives -0.46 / 12.1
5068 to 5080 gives -0.16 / 11.3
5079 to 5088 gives -0.59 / 11.8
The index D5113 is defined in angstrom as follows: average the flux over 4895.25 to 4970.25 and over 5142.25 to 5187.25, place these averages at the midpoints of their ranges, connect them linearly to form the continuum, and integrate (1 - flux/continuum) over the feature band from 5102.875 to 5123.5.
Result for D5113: -2.8 angstrom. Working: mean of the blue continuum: 12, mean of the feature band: 11.9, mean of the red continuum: 10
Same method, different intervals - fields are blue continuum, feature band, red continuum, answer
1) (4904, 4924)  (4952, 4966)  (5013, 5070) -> -0.31 angstrom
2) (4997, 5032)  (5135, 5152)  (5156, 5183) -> -2.59 angstrom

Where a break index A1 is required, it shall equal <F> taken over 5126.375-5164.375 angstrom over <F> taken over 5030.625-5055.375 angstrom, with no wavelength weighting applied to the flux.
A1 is 0.95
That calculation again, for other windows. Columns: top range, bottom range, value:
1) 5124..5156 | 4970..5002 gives 0.97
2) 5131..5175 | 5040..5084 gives 0.95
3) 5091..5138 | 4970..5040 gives 1.04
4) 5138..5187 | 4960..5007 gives 0.86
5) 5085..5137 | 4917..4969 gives 1.00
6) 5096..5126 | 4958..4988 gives 1.00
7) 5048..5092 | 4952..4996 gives 0.97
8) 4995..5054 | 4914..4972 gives 0.97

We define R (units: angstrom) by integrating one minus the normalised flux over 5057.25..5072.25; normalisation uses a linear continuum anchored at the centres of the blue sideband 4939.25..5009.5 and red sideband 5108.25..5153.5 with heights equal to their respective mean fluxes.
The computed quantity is 1.0 angstrom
